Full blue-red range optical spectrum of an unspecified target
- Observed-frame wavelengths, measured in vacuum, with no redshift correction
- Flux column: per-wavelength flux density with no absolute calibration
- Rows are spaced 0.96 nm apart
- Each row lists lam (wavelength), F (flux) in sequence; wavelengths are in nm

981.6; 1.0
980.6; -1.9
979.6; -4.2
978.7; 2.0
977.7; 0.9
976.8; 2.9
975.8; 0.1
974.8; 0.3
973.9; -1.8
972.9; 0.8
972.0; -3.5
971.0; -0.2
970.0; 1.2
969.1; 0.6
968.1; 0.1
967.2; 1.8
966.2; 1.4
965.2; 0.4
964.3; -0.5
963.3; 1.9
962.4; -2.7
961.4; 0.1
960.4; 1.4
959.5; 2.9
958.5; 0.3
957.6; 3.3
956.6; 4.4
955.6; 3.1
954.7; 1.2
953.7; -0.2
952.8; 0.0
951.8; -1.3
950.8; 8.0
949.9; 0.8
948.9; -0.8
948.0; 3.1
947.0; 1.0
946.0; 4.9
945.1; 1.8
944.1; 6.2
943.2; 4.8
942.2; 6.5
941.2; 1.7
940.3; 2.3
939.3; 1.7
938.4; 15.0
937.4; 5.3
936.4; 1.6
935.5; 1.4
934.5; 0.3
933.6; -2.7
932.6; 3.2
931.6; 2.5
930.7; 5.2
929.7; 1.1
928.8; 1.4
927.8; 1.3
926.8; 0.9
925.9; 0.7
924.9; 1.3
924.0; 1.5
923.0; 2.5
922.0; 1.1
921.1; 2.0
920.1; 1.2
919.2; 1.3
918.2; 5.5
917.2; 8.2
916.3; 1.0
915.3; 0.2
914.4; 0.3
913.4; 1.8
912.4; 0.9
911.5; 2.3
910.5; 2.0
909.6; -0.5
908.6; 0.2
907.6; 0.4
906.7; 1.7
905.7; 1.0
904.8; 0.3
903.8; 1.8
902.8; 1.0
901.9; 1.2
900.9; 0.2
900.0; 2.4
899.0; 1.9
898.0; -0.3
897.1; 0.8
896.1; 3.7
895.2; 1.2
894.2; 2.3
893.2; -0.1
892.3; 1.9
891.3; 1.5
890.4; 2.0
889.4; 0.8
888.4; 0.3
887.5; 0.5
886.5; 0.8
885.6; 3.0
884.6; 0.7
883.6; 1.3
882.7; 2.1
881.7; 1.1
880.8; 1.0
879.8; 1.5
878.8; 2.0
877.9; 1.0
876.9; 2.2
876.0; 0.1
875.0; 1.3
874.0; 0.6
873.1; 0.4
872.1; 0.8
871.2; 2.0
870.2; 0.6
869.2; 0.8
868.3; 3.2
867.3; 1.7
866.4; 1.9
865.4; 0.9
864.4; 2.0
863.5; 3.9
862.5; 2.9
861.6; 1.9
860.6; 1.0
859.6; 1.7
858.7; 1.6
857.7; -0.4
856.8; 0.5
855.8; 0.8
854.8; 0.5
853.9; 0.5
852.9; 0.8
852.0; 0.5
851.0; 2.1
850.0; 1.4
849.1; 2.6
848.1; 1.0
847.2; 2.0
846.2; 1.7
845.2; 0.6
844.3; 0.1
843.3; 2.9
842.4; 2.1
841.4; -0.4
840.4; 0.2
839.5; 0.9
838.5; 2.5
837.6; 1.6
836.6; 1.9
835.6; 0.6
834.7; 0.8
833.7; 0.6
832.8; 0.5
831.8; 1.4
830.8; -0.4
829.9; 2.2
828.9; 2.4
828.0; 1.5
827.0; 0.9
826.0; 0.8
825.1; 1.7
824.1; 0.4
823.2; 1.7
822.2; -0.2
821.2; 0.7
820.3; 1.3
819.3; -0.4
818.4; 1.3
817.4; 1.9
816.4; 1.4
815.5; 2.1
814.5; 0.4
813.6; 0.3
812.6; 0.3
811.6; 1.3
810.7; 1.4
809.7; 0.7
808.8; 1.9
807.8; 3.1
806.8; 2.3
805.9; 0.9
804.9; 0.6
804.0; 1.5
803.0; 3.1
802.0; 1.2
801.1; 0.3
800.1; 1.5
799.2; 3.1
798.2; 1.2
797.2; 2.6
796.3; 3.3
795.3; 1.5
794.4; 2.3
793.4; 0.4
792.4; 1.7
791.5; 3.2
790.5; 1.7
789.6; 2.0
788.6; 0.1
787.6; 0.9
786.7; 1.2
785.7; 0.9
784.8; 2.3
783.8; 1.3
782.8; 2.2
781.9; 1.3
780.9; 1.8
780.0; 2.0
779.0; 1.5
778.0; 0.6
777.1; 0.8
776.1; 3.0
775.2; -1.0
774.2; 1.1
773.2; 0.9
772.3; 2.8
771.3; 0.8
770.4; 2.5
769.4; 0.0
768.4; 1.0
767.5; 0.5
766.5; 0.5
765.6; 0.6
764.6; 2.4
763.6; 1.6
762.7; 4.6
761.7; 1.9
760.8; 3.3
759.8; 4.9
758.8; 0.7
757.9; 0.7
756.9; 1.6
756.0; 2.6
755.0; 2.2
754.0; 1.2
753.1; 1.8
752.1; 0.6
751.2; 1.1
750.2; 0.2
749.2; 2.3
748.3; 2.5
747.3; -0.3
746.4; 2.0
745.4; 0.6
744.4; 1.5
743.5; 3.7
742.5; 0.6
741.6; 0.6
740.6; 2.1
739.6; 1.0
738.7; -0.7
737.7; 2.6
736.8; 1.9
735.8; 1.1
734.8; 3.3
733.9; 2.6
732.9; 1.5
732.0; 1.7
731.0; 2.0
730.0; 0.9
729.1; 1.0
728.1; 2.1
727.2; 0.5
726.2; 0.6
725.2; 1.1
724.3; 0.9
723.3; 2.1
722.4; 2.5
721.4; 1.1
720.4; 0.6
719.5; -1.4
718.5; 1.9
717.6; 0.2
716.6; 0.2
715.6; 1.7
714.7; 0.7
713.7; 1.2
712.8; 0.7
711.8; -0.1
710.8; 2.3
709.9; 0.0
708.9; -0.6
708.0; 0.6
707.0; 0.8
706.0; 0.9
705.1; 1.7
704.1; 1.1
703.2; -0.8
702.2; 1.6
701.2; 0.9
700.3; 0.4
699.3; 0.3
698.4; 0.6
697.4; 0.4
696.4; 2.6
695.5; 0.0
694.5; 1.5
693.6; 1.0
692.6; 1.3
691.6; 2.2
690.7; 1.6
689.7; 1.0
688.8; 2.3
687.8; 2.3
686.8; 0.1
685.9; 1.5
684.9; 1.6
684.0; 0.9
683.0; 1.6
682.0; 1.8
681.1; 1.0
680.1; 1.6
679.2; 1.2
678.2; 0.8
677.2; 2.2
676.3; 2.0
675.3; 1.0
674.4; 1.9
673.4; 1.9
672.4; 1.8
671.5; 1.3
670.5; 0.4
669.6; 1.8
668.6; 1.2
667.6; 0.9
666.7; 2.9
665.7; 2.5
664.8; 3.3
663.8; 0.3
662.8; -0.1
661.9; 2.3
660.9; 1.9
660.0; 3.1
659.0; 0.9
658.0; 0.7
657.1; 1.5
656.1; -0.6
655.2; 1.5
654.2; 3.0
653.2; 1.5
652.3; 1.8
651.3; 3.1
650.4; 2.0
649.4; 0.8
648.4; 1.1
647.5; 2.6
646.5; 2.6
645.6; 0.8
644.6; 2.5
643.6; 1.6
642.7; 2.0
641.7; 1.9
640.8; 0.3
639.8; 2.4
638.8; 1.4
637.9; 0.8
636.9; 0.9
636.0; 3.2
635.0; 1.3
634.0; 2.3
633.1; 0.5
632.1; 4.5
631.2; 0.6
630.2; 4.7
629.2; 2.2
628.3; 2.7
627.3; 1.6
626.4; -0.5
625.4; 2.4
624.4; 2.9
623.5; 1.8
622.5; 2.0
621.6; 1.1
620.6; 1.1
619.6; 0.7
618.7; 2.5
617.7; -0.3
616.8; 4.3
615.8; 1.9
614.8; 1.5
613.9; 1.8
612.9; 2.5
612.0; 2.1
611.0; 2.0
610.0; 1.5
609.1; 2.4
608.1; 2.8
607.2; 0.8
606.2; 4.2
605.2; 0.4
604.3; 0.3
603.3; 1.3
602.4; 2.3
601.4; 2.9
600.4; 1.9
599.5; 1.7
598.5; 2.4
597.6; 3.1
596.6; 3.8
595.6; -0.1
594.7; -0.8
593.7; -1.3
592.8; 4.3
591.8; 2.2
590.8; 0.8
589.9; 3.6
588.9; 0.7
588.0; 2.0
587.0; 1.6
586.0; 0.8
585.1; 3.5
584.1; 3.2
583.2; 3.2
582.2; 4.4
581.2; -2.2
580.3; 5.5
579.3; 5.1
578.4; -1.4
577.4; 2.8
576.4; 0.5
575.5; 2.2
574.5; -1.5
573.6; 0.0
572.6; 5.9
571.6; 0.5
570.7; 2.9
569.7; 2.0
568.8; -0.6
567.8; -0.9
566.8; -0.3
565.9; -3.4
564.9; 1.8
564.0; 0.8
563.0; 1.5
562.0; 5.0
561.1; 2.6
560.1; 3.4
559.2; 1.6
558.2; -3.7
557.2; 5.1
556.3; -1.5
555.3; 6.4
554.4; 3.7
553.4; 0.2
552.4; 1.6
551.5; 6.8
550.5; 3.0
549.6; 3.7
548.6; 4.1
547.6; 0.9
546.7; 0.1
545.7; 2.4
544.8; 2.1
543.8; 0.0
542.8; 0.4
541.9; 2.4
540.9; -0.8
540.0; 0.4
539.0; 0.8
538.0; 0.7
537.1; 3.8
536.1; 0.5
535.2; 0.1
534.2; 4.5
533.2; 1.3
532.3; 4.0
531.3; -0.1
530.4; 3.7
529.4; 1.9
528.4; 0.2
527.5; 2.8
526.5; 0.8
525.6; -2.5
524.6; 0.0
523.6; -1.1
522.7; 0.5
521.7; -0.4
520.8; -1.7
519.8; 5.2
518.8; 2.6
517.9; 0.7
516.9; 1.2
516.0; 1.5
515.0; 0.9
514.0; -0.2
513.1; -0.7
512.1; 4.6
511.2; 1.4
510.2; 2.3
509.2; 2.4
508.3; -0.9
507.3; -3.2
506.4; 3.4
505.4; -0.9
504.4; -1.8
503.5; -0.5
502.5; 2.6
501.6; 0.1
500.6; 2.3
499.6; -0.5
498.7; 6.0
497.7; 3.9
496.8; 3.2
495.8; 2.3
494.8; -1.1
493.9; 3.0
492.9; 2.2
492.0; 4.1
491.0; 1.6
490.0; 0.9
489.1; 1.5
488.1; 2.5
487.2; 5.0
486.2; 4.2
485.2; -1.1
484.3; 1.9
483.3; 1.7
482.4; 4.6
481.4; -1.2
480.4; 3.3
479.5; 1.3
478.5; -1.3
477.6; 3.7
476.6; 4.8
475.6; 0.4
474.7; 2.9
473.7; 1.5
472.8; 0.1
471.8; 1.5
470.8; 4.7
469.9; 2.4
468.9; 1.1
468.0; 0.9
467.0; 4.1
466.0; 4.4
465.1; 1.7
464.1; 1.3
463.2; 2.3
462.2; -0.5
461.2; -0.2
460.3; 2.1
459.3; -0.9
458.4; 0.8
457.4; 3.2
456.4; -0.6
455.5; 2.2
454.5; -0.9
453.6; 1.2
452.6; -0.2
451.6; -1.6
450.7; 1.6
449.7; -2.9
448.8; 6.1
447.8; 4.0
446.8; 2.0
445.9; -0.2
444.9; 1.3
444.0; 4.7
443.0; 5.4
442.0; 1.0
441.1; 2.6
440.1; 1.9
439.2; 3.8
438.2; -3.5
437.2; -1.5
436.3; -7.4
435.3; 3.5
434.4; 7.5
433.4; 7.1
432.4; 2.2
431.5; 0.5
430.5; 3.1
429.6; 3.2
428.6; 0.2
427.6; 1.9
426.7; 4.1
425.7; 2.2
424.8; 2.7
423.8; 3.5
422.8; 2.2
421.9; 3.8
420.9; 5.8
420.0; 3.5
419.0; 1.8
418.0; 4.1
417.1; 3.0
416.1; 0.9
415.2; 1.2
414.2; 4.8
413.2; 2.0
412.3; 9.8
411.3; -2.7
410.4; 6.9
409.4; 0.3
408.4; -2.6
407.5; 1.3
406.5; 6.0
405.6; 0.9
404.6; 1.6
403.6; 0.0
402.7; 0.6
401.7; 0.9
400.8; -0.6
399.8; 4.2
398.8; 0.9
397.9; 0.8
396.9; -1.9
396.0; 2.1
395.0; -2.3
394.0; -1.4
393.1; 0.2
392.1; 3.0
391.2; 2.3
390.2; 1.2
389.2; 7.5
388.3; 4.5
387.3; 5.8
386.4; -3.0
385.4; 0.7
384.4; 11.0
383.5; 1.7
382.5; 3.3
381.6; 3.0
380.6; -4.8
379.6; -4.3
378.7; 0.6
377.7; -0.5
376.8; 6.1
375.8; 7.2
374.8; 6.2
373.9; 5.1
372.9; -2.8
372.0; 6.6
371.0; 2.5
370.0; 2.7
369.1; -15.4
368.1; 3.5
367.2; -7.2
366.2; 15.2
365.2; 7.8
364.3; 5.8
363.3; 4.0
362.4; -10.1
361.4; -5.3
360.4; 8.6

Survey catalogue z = 1.46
